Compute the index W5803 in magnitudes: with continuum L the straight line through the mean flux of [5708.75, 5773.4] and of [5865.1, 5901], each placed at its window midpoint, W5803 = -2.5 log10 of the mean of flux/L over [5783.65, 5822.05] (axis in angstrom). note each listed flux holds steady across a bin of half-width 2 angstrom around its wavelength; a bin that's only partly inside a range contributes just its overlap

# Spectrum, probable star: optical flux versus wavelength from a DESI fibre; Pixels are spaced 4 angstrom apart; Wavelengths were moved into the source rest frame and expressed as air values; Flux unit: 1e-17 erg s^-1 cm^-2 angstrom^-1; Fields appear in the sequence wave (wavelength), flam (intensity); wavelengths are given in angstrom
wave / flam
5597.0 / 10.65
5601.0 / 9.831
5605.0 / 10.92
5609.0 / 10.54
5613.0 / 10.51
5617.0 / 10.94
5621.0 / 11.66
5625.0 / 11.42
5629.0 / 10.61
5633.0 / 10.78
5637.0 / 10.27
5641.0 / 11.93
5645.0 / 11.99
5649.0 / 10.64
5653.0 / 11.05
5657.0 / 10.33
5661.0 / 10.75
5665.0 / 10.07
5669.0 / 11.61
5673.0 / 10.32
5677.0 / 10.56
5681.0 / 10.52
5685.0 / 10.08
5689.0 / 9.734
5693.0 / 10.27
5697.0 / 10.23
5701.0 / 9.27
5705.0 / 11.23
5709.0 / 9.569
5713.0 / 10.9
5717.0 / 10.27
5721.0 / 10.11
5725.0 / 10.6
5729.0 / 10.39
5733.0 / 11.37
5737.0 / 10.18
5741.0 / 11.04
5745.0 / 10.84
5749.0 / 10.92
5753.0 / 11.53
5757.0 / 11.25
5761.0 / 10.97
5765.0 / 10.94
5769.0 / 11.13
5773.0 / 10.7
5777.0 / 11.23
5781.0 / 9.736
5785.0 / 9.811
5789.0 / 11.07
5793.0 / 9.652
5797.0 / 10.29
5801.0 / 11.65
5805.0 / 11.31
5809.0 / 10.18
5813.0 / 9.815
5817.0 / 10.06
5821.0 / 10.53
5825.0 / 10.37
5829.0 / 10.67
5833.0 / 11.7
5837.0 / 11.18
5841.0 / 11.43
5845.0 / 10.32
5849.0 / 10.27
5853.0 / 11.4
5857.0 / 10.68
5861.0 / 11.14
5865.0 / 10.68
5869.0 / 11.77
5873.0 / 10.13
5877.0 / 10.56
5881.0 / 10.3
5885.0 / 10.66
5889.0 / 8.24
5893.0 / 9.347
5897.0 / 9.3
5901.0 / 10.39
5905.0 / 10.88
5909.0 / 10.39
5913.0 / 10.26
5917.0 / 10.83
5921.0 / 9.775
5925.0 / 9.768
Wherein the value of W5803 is 0.004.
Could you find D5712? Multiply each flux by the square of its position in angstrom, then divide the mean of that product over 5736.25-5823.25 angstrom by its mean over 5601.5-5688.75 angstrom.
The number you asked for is 1.0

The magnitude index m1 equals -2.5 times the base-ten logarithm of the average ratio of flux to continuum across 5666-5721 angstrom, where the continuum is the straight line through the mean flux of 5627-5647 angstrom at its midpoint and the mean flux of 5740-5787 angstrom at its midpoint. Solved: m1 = 0.07 mag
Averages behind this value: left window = 11.1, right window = 10.8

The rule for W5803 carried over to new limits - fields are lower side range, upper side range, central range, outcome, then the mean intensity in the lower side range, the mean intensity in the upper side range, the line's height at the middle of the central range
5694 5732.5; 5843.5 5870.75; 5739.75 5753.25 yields -0.057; 10.3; 10.9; 10.5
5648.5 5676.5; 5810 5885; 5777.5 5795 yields 0.056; 10.7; 10.7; 10.7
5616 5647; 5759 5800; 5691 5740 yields 0.048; 11.2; 10.6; 10.9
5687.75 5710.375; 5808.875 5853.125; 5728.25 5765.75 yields -0.069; 10.1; 10.6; 10.3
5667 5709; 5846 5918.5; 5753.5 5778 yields -0.070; 10.3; 10.4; 10.4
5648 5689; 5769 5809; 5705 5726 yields 0.022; 10.5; 10.6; 10.6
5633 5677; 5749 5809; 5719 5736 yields 0.024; 10.9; 10.8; 10.8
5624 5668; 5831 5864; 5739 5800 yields 0.021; 10.9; 11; 11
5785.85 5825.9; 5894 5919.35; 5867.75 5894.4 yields 0.024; 10.5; 10.3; 10.3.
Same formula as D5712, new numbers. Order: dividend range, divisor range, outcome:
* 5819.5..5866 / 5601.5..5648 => 1.07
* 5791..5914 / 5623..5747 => 1.05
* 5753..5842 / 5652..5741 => 1.06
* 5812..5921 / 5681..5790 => 1.04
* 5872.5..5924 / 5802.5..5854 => 0.96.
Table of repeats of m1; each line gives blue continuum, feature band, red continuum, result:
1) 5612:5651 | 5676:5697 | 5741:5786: 0.079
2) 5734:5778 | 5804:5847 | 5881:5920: -0.015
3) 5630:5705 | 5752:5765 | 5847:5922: -0.068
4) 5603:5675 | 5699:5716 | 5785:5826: 0.050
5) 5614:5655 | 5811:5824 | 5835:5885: 0.074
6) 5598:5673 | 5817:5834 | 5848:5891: -0.008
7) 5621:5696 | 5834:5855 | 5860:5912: -0.061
